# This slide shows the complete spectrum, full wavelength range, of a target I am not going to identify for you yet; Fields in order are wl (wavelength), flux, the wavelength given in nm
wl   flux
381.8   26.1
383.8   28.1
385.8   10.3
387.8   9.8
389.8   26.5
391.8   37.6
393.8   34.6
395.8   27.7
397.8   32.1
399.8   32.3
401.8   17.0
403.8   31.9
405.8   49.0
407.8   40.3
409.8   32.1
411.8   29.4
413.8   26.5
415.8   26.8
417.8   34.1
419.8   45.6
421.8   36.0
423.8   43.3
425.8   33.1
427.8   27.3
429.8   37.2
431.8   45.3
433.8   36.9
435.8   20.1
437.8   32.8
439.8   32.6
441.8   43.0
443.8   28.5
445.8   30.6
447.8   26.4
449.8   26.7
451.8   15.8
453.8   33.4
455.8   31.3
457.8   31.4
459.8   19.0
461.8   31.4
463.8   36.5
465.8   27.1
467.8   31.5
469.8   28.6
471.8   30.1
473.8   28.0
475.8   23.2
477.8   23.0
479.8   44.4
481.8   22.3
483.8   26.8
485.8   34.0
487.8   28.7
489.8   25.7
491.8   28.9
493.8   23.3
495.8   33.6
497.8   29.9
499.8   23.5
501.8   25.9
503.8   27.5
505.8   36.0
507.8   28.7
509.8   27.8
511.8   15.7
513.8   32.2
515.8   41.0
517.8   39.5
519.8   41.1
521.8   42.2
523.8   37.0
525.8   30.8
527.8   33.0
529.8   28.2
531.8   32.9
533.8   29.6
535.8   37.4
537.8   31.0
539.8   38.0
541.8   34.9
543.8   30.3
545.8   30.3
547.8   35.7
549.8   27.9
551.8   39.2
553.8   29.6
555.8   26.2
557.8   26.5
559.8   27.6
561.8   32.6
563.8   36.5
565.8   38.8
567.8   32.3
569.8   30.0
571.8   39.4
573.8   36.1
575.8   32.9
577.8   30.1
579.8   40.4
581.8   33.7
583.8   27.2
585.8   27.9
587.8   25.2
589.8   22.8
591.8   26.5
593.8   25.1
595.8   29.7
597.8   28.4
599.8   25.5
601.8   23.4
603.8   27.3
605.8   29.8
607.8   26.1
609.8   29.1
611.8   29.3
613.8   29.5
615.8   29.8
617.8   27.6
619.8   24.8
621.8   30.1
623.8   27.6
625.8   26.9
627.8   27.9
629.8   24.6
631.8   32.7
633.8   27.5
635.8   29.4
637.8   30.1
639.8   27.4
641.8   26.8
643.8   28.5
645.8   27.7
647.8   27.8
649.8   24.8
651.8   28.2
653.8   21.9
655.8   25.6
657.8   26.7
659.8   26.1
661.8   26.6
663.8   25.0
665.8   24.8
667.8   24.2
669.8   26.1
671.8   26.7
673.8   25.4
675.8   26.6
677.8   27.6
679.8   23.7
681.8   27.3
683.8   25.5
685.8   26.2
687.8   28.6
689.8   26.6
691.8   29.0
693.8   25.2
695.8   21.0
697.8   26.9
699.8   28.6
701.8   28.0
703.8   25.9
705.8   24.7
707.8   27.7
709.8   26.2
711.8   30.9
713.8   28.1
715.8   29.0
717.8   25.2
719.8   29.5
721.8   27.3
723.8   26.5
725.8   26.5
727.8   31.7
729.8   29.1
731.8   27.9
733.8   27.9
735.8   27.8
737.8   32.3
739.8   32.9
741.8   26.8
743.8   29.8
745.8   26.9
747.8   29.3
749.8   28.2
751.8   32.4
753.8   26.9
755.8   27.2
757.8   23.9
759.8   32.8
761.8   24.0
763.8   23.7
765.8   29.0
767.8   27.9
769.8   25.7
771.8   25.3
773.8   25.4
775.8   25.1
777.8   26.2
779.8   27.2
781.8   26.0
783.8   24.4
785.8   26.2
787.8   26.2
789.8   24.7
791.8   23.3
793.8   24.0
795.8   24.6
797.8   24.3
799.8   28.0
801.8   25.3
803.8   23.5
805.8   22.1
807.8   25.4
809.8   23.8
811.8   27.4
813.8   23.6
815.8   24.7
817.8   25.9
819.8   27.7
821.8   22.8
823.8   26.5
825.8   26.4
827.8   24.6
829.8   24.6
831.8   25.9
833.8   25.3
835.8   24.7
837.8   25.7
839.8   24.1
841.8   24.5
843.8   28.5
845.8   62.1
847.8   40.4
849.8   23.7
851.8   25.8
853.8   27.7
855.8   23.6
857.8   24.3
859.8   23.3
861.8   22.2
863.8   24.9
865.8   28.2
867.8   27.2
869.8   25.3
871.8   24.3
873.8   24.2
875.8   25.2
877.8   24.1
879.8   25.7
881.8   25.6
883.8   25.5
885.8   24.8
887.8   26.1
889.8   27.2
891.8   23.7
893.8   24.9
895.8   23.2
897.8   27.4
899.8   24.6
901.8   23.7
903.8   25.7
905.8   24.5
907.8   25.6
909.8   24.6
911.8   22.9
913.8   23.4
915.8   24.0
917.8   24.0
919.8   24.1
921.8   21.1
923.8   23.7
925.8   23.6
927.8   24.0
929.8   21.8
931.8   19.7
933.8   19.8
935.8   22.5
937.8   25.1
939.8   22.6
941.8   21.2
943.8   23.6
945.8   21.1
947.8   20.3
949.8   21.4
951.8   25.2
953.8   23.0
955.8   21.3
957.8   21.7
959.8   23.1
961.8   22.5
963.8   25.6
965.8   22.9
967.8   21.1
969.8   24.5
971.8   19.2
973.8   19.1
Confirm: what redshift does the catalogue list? 0.29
